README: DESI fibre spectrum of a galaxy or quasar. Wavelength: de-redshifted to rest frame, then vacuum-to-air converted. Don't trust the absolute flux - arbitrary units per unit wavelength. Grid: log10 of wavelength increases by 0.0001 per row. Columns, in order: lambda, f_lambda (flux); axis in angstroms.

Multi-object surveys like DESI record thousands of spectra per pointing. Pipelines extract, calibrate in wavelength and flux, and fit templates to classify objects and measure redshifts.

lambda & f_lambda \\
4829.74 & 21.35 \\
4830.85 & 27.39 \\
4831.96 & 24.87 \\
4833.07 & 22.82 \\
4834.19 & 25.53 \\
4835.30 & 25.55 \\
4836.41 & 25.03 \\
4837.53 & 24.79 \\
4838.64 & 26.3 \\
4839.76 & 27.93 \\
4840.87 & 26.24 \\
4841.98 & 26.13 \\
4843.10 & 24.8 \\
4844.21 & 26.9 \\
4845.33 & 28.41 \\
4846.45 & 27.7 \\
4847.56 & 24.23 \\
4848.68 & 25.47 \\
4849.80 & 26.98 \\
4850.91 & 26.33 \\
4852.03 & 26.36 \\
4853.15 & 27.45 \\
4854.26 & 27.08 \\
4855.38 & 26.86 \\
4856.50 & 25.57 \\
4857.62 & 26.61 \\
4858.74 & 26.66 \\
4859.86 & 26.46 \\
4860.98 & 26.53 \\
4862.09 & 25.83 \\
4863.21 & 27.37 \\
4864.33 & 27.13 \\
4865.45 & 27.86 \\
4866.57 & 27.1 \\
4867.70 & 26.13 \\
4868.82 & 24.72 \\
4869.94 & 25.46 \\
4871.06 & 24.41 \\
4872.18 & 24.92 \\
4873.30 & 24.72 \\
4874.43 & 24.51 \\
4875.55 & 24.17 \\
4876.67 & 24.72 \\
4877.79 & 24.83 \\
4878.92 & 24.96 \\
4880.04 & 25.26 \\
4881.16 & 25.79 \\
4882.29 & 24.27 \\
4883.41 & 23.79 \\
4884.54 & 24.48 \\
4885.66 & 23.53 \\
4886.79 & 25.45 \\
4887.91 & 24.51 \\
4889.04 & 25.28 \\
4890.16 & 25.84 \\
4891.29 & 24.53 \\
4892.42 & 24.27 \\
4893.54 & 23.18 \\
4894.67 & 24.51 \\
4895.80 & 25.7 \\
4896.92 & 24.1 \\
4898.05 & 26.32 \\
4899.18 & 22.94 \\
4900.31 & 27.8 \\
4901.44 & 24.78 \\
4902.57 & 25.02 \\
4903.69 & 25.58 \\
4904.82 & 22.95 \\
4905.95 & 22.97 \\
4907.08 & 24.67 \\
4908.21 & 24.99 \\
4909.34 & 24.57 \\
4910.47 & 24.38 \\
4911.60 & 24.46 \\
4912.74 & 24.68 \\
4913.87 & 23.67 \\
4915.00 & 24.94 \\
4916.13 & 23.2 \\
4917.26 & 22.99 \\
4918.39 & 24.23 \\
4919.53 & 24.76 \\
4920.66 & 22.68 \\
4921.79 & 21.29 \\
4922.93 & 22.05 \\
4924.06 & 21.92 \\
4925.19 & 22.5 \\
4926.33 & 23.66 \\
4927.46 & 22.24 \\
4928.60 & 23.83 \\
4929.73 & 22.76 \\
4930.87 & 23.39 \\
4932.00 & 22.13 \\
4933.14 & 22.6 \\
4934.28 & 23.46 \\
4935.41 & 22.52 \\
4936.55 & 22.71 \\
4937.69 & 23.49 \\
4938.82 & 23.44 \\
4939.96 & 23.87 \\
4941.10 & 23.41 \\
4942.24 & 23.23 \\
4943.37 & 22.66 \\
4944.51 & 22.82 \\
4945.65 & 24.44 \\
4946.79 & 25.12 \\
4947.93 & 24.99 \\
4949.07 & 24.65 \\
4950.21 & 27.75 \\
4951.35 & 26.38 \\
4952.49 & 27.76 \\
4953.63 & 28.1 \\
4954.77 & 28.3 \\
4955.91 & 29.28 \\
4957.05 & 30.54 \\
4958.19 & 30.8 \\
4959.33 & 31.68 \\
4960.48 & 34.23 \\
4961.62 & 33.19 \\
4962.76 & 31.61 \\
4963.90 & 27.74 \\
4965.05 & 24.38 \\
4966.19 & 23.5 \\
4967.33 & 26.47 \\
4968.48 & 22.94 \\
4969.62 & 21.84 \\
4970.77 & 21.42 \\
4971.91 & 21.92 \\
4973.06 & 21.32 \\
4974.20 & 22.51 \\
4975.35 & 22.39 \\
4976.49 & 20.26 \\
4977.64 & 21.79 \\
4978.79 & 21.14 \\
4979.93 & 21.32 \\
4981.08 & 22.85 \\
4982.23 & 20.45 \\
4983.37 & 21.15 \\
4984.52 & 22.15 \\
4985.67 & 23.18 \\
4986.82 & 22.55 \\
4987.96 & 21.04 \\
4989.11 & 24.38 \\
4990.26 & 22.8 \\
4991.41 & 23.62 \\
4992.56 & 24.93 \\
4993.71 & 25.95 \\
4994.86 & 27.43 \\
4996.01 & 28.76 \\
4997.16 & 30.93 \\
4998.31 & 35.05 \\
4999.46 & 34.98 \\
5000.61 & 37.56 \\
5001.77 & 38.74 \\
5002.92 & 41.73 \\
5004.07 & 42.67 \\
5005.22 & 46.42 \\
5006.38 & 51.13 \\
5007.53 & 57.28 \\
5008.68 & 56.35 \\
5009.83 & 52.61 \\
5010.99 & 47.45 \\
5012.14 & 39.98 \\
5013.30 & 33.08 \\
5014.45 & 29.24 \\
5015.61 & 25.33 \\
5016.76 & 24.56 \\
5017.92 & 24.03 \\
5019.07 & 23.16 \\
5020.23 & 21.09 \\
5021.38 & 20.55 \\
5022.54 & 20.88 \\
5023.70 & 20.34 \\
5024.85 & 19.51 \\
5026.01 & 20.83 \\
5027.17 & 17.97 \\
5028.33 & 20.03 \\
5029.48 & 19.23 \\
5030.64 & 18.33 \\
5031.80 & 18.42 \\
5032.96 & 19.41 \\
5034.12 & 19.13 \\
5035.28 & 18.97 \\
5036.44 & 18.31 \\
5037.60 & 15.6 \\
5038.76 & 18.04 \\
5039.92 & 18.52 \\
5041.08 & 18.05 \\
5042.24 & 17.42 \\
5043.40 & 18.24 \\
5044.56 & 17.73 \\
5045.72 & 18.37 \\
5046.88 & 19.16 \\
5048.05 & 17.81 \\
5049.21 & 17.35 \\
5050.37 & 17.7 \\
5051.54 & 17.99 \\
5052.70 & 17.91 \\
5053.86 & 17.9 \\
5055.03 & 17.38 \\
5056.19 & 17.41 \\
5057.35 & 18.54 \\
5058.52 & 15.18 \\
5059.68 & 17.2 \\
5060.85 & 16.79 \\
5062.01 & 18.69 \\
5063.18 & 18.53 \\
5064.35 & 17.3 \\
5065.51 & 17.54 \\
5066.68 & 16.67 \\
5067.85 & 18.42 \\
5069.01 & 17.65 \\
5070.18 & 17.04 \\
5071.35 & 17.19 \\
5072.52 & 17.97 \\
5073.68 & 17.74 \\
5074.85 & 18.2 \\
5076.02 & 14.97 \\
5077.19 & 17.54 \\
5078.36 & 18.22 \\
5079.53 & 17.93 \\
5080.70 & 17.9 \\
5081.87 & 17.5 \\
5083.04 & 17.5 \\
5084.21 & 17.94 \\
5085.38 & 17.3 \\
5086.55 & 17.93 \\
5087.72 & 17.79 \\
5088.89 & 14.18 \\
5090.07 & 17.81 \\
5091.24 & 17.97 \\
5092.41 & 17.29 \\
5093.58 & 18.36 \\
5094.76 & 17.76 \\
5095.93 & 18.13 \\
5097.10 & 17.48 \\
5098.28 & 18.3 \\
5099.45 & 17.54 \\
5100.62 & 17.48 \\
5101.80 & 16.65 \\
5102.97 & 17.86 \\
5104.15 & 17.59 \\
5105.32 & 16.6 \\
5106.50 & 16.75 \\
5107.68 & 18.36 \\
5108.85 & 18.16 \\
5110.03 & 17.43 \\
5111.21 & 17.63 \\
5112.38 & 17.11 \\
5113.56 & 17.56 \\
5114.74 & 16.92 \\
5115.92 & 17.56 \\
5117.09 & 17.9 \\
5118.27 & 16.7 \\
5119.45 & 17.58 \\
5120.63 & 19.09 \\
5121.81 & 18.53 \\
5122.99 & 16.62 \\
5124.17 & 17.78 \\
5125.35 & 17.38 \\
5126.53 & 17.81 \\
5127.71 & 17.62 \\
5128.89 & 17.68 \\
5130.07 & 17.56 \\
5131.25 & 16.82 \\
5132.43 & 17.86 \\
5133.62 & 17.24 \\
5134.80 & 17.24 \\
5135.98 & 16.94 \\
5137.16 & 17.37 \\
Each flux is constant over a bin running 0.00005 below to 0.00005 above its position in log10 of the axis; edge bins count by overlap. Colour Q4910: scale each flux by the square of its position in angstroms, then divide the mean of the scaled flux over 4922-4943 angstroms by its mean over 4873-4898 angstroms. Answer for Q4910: 0.9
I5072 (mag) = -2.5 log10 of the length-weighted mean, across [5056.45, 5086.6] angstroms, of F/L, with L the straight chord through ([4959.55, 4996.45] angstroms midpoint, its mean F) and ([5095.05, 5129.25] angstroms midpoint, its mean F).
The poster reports 0.12 mag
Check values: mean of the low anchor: 24.2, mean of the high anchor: 17.6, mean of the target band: 17.5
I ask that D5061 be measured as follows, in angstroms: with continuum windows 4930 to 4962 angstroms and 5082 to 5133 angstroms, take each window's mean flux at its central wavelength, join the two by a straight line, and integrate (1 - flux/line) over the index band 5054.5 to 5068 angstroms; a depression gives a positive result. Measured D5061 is 1.7 angstroms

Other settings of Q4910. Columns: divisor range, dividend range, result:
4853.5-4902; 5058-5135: 0.75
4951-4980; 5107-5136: 0.72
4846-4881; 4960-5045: 1.08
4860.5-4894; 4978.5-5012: 1.37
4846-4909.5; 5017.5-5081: 0.77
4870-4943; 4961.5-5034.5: 1.19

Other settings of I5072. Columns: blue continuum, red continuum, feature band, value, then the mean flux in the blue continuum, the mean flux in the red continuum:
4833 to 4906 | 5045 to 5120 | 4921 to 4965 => -0.122 mag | 25.5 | 17.5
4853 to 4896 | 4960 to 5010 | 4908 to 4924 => 0.137 mag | 25.4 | 29.3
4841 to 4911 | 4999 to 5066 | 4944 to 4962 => -0.121 mag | 25.4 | 24.8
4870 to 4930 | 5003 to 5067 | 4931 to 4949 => 0.033 mag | 24.3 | 23.9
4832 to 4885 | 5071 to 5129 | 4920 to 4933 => 0.041 mag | 25.8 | 17.5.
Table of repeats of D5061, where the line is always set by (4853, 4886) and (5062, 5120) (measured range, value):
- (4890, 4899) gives 0.0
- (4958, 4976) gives -3.2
